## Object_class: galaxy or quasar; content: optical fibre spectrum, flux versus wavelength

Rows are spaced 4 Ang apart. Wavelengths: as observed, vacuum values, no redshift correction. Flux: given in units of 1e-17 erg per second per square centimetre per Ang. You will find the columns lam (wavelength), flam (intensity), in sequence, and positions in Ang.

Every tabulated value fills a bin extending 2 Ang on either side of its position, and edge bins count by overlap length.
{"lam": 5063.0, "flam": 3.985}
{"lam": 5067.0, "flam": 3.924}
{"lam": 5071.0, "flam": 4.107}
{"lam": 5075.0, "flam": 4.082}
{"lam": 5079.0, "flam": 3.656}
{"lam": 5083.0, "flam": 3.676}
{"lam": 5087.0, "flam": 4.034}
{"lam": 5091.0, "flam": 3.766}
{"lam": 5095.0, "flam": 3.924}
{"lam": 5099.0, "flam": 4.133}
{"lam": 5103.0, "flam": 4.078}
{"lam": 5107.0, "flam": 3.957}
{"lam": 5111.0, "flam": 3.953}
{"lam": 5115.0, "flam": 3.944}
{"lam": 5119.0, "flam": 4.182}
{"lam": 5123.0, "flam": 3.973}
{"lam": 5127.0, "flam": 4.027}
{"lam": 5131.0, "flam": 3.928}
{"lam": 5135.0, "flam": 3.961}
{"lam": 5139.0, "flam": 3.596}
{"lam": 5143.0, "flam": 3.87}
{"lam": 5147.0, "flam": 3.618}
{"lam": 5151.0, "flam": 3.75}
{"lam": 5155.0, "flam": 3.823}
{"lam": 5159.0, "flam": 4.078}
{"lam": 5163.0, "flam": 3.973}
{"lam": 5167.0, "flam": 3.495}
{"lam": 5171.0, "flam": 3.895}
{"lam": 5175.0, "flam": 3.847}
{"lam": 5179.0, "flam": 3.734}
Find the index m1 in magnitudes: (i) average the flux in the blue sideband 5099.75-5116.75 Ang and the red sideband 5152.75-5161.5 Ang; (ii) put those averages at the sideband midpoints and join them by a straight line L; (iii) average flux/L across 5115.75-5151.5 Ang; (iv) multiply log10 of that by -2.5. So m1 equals 0.02 mag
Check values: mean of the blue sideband 3.99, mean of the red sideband 3.95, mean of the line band 3.89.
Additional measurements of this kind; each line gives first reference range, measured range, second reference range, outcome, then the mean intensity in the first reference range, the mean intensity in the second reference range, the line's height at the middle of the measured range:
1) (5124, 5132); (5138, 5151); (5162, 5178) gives 0.06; 3.98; 3.79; 3.91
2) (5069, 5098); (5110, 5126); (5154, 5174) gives -0.04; 3.9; 3.85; 3.88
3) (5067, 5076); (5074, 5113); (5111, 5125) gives 0.03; 4.06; 4.02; 4.04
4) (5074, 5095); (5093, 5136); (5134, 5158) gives -0.06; 3.84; 3.77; 3.81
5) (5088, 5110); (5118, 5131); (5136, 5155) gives -0.05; 3.97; 3.73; 3.84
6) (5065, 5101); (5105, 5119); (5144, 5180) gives -0.03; 3.92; 3.81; 3.88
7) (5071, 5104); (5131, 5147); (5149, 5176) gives 0.02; 3.93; 3.84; 3.86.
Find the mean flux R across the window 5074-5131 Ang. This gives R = 3.95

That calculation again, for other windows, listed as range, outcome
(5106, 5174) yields 3.88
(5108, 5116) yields 3.95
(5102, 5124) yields 4.01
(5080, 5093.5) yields 3.82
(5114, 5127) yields 4.04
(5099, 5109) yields 4.04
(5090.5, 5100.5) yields 3.96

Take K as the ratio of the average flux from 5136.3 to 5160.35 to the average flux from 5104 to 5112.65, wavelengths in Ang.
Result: 1.0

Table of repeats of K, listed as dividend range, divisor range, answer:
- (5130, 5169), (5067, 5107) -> 0.97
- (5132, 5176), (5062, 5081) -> 0.97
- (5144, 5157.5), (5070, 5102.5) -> 0.96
